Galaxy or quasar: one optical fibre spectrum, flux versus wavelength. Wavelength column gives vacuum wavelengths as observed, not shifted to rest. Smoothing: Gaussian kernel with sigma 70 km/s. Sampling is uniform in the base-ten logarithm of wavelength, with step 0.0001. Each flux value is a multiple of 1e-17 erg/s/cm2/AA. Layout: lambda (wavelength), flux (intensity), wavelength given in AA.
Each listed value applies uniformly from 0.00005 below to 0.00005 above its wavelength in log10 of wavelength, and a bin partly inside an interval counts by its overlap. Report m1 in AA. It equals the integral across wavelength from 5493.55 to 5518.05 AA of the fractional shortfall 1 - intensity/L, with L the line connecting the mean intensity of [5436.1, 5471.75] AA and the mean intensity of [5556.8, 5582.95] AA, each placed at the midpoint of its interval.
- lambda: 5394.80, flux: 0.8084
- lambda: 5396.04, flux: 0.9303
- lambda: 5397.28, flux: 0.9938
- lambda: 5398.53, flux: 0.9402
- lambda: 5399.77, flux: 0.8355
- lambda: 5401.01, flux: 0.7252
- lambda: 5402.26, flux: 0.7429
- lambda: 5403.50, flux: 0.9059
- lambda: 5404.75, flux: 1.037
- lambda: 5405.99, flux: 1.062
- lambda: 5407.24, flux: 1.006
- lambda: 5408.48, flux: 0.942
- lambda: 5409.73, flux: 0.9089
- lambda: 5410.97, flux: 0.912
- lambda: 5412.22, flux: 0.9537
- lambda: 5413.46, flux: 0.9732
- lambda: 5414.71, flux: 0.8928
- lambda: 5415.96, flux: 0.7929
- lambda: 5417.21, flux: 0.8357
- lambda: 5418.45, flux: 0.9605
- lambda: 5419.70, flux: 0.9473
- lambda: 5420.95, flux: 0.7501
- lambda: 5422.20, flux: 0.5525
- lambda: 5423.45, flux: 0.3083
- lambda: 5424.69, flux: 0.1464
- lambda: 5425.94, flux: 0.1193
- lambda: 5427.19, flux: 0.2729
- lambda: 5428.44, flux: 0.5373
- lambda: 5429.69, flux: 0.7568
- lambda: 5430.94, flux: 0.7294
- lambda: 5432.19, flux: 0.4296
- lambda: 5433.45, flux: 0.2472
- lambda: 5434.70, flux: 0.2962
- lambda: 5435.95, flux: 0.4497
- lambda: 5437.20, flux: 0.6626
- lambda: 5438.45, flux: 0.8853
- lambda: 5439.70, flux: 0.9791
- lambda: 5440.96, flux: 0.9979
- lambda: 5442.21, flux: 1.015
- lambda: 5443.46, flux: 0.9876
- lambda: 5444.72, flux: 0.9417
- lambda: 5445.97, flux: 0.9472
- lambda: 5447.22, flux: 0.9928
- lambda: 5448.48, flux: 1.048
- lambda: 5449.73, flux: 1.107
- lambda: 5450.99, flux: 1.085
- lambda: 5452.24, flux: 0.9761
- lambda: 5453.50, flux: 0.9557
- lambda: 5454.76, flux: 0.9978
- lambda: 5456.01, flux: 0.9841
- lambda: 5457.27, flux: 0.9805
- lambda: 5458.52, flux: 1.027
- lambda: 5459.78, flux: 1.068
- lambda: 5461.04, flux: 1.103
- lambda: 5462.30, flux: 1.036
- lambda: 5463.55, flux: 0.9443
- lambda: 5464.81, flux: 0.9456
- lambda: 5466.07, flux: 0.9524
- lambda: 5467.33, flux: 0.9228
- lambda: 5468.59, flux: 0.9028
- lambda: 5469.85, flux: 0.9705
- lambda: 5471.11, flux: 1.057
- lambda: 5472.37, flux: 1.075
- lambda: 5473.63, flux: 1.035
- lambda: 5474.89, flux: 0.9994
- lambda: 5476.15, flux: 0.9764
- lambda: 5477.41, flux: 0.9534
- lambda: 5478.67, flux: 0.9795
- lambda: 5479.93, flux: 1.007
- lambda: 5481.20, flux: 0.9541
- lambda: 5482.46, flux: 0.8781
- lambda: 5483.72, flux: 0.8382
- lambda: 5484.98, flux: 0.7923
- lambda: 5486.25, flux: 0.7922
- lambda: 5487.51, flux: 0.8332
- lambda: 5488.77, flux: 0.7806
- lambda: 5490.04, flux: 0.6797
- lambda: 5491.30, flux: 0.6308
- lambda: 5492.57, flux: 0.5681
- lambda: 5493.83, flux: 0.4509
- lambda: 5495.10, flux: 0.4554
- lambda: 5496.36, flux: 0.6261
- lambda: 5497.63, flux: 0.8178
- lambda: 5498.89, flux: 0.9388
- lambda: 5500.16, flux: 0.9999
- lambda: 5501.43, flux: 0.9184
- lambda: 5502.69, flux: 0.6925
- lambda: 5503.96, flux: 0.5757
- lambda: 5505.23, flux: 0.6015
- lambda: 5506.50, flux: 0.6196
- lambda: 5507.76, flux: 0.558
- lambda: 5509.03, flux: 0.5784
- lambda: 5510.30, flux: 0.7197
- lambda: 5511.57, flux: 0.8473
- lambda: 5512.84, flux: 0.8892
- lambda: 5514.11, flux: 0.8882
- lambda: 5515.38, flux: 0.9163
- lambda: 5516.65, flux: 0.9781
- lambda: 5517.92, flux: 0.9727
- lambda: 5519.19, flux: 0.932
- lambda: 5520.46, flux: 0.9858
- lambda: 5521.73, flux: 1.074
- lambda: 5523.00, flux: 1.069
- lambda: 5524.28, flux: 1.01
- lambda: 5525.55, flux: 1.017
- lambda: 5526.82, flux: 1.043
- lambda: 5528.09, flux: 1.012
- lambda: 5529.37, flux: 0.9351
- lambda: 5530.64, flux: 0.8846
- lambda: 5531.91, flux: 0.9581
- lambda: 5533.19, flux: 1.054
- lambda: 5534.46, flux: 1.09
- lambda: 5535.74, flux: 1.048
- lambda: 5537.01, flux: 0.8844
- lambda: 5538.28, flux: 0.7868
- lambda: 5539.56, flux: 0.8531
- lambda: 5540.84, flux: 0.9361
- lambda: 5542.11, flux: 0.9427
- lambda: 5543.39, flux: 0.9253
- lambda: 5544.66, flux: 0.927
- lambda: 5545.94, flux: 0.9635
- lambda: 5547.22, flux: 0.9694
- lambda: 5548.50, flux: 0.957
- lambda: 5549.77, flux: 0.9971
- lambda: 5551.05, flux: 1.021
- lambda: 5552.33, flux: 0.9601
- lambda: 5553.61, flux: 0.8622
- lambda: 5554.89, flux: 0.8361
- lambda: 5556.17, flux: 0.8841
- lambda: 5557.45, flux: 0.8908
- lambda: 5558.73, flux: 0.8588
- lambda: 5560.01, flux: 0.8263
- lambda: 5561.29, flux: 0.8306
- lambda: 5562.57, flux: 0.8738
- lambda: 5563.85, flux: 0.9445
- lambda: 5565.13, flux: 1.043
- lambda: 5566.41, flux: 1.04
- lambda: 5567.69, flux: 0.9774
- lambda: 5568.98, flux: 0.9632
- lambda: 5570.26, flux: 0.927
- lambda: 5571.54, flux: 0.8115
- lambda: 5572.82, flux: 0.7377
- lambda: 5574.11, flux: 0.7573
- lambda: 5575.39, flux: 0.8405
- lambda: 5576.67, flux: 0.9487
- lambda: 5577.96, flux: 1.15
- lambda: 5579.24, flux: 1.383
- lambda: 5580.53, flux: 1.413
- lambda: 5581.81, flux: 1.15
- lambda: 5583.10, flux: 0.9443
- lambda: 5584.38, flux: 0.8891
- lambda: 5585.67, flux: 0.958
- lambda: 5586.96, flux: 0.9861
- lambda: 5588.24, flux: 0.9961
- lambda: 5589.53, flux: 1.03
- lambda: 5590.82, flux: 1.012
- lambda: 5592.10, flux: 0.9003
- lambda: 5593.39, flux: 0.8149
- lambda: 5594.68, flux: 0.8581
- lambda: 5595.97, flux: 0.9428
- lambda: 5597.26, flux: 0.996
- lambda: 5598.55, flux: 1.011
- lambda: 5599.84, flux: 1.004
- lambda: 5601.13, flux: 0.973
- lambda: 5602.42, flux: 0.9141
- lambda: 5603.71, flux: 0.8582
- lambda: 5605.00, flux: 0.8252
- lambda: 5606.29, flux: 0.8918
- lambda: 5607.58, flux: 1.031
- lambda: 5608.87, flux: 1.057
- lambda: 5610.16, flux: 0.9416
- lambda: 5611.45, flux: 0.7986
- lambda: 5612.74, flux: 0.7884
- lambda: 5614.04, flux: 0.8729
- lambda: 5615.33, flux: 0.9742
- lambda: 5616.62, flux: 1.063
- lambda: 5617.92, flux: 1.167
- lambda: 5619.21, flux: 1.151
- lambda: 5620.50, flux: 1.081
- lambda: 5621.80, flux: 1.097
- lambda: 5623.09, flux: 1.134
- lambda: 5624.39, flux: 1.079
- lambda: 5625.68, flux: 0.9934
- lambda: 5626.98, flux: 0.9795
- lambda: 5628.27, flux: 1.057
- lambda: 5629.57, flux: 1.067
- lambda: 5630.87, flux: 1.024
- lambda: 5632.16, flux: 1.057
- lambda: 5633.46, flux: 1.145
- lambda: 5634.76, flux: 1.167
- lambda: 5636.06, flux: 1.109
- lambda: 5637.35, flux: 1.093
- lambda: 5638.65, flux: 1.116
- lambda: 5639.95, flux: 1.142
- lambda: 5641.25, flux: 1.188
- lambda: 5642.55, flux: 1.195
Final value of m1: 5.5 AA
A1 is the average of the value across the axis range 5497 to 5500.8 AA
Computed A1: 0.919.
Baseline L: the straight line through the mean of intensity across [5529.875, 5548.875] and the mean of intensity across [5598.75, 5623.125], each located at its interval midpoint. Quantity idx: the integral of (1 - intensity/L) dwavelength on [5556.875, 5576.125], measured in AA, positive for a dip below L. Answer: 1.4 AA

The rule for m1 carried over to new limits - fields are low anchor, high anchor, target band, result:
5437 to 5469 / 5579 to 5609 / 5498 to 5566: 5.8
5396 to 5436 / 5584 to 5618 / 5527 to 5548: -2.0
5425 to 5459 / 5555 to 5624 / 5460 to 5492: -3.7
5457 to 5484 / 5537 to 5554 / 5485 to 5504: 4.8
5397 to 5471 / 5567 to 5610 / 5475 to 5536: 3.3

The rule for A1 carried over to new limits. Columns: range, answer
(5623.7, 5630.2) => 1.04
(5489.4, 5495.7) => 0.557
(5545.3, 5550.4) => 0.972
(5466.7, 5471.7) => 0.962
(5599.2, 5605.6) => 0.915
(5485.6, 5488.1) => 0.811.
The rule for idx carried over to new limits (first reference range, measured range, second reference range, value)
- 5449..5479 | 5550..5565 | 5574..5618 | 1.3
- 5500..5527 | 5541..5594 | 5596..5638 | -1.1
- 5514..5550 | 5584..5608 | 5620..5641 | 2.4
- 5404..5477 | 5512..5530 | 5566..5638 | -1.1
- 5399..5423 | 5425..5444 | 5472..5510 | 5.2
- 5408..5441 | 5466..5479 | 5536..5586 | -3.7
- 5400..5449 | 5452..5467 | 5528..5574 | -3.6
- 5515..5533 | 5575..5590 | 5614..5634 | -0.4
